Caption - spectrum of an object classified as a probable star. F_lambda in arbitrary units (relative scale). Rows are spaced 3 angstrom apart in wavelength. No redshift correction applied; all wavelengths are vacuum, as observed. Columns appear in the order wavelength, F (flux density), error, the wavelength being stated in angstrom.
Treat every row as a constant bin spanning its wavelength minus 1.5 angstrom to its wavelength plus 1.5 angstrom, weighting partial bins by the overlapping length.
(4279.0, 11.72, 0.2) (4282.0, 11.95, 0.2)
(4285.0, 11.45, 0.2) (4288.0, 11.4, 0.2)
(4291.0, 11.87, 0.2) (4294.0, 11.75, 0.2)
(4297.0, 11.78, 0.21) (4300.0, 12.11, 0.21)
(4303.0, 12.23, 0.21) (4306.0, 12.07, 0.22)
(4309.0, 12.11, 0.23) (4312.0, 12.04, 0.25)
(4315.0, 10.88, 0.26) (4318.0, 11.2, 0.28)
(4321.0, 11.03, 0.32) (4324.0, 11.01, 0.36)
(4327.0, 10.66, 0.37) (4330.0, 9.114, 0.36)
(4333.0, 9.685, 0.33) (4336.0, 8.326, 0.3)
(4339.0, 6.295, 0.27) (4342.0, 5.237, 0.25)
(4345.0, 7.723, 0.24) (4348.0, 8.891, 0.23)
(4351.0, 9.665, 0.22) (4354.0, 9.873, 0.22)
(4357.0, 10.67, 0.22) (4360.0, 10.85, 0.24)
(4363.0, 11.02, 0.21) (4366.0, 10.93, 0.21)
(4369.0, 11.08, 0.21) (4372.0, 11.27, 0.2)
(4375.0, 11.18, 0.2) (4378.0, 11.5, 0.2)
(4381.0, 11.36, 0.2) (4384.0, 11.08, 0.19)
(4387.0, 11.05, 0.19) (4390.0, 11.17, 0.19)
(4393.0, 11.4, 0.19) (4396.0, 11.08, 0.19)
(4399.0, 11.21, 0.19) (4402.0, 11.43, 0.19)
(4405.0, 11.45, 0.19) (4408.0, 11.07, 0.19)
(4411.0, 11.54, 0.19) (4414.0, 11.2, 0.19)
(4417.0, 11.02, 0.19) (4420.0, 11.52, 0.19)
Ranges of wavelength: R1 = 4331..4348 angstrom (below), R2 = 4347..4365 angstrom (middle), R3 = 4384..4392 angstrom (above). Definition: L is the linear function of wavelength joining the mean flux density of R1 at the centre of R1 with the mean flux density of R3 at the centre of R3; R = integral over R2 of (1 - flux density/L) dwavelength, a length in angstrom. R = -2.8 angstrom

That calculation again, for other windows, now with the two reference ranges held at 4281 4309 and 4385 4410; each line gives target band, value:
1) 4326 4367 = 8.4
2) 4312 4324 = 0.6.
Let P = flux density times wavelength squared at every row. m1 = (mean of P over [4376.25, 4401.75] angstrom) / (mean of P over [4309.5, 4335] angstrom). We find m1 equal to 1.1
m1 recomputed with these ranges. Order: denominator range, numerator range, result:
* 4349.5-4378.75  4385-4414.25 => 1.06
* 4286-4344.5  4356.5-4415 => 1.10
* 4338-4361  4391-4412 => 1.34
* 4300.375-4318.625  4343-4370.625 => 0.87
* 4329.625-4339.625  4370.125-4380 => 1.36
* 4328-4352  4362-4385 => 1.40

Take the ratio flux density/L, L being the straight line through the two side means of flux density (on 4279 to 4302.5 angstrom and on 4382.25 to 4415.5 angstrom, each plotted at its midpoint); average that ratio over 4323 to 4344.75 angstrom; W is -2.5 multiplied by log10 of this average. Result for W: 0.333 mag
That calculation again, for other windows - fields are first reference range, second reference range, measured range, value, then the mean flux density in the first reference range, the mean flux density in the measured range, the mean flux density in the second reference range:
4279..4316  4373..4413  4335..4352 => 0.45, 11.8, 7.61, 11.3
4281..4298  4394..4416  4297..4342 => 0.11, 11.7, 10.5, 11.3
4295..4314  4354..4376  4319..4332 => 0.12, 12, 10.5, 10.9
